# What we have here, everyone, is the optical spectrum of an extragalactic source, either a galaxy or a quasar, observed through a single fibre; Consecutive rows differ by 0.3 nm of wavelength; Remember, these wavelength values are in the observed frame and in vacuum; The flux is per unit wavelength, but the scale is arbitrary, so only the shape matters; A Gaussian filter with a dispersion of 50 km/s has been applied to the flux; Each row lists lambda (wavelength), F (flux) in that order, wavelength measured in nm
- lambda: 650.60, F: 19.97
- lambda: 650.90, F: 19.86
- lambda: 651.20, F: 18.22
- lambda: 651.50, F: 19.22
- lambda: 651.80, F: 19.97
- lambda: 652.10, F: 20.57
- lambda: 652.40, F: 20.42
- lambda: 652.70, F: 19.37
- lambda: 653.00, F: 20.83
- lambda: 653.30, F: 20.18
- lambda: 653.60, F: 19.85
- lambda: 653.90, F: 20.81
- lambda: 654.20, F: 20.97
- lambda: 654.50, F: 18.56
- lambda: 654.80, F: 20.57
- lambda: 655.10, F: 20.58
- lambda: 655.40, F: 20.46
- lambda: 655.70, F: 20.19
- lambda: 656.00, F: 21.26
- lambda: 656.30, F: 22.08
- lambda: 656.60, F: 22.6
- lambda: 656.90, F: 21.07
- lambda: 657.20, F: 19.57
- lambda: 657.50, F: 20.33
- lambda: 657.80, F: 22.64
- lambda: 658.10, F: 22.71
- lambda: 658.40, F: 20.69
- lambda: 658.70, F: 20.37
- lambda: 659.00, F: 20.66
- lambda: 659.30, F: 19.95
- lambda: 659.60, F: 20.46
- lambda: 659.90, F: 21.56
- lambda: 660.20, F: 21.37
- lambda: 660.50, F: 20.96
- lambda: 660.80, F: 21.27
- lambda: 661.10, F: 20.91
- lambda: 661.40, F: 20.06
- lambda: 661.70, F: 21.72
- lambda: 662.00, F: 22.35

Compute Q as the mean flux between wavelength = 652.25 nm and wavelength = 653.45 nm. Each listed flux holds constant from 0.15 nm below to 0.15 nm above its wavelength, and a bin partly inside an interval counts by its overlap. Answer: 20.2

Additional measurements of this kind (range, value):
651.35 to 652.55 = 20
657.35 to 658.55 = 21.6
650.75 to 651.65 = 19.1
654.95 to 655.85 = 20.4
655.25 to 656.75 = 21.3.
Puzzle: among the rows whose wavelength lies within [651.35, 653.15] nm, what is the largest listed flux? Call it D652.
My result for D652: 20.83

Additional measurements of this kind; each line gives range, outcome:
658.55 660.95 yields 21.56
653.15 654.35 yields 20.97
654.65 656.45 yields 22.08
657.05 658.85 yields 22.71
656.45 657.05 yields 22.6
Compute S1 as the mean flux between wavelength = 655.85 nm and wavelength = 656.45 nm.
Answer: 21.7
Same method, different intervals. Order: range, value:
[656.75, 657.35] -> 20.3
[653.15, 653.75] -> 20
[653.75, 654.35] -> 20.9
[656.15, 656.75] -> 22.3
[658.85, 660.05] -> 20.7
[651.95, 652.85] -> 20.1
